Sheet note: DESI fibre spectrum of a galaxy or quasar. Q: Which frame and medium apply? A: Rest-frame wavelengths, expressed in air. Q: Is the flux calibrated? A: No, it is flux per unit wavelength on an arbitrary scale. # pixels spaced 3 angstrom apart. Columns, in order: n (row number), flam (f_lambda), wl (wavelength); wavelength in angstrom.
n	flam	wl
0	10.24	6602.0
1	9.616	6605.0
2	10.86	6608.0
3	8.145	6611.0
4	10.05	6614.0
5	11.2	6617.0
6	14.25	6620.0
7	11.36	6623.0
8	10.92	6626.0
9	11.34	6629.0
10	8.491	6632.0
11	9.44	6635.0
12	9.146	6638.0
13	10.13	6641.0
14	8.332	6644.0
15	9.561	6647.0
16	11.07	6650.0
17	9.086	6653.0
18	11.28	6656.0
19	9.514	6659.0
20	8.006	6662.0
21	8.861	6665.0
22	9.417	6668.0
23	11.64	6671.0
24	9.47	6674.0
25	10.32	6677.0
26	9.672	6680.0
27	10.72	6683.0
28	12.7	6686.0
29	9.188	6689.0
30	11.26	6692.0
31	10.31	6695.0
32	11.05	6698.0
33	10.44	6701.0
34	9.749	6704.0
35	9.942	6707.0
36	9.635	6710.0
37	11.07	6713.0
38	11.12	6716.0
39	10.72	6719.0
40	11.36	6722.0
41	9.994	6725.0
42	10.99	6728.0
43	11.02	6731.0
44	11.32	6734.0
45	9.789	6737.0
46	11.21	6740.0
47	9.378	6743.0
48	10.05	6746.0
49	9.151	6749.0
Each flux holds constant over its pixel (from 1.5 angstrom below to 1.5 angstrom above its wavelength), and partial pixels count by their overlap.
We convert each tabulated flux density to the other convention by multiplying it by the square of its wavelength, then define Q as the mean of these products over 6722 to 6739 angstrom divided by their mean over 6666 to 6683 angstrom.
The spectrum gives 1.08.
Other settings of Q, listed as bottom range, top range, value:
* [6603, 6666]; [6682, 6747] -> 1.08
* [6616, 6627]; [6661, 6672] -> 0.80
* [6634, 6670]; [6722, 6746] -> 1.14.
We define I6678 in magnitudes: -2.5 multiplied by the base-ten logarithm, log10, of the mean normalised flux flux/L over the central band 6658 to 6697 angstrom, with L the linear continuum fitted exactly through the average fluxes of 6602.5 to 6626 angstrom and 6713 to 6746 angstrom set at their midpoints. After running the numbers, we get 0.06 mag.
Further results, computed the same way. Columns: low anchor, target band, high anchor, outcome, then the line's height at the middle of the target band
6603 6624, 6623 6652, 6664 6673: 0.06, 10.4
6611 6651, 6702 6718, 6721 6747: 0.02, 10.5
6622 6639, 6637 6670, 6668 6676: 0.08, 10.2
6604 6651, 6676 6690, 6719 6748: -0.02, 10.4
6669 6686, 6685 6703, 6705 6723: -0.02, 10.6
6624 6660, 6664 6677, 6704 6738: 0.02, 10.1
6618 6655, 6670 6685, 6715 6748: 0.00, 10.4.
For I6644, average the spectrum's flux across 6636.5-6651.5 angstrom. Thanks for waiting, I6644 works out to 9.65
